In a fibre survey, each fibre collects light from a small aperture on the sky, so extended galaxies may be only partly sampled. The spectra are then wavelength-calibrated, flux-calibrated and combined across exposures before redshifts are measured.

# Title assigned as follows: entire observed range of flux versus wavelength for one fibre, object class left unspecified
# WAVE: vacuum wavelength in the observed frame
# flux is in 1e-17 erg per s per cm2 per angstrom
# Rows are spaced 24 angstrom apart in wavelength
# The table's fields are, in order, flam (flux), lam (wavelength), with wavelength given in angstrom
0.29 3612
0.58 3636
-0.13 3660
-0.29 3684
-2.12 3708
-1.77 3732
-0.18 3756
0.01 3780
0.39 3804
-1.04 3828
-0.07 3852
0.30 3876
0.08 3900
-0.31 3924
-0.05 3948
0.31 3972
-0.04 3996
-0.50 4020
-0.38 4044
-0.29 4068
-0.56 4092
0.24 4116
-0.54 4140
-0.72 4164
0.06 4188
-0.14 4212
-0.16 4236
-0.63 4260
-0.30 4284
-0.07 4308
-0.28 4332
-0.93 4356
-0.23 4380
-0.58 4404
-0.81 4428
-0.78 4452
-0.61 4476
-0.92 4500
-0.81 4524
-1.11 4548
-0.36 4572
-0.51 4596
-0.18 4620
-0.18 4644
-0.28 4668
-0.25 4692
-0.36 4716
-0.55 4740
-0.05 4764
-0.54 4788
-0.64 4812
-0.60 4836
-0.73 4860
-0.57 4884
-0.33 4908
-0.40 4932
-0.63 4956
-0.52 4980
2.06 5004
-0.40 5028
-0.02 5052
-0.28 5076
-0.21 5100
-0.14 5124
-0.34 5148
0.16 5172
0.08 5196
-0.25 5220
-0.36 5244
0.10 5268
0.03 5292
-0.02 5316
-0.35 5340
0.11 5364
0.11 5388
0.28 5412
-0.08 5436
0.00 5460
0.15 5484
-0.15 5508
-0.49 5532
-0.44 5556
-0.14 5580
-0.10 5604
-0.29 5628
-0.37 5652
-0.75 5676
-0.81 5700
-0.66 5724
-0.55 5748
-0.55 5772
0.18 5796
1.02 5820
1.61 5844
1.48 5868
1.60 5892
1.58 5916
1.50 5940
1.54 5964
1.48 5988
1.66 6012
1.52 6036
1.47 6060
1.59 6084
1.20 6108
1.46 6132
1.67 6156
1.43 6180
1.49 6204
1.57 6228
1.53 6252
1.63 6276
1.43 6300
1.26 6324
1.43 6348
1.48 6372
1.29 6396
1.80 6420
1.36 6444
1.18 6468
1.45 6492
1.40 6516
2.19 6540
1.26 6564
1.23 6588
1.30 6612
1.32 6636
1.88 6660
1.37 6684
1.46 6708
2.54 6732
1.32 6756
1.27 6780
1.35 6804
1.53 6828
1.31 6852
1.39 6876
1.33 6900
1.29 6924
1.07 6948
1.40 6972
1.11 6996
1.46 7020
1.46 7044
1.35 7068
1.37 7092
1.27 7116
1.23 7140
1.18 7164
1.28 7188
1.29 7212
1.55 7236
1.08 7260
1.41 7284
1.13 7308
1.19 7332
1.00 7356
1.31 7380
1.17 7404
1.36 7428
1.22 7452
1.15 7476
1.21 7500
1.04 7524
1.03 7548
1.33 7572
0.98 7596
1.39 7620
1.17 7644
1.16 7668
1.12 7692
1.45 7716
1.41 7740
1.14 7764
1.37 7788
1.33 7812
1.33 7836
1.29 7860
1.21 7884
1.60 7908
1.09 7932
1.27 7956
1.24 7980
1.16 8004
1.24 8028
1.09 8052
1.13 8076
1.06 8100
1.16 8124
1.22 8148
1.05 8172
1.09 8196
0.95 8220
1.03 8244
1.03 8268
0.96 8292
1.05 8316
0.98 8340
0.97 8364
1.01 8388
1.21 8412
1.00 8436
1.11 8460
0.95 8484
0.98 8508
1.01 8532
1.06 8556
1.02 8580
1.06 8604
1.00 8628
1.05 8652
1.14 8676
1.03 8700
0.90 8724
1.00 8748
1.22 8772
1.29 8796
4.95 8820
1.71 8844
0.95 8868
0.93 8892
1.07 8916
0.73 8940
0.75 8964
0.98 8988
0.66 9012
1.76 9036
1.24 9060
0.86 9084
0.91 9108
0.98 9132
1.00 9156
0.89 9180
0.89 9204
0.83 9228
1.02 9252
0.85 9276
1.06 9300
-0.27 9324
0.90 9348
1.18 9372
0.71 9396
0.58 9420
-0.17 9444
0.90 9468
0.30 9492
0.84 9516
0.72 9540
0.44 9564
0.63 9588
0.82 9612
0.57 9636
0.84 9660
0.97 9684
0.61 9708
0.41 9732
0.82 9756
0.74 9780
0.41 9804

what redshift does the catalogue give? 0.344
